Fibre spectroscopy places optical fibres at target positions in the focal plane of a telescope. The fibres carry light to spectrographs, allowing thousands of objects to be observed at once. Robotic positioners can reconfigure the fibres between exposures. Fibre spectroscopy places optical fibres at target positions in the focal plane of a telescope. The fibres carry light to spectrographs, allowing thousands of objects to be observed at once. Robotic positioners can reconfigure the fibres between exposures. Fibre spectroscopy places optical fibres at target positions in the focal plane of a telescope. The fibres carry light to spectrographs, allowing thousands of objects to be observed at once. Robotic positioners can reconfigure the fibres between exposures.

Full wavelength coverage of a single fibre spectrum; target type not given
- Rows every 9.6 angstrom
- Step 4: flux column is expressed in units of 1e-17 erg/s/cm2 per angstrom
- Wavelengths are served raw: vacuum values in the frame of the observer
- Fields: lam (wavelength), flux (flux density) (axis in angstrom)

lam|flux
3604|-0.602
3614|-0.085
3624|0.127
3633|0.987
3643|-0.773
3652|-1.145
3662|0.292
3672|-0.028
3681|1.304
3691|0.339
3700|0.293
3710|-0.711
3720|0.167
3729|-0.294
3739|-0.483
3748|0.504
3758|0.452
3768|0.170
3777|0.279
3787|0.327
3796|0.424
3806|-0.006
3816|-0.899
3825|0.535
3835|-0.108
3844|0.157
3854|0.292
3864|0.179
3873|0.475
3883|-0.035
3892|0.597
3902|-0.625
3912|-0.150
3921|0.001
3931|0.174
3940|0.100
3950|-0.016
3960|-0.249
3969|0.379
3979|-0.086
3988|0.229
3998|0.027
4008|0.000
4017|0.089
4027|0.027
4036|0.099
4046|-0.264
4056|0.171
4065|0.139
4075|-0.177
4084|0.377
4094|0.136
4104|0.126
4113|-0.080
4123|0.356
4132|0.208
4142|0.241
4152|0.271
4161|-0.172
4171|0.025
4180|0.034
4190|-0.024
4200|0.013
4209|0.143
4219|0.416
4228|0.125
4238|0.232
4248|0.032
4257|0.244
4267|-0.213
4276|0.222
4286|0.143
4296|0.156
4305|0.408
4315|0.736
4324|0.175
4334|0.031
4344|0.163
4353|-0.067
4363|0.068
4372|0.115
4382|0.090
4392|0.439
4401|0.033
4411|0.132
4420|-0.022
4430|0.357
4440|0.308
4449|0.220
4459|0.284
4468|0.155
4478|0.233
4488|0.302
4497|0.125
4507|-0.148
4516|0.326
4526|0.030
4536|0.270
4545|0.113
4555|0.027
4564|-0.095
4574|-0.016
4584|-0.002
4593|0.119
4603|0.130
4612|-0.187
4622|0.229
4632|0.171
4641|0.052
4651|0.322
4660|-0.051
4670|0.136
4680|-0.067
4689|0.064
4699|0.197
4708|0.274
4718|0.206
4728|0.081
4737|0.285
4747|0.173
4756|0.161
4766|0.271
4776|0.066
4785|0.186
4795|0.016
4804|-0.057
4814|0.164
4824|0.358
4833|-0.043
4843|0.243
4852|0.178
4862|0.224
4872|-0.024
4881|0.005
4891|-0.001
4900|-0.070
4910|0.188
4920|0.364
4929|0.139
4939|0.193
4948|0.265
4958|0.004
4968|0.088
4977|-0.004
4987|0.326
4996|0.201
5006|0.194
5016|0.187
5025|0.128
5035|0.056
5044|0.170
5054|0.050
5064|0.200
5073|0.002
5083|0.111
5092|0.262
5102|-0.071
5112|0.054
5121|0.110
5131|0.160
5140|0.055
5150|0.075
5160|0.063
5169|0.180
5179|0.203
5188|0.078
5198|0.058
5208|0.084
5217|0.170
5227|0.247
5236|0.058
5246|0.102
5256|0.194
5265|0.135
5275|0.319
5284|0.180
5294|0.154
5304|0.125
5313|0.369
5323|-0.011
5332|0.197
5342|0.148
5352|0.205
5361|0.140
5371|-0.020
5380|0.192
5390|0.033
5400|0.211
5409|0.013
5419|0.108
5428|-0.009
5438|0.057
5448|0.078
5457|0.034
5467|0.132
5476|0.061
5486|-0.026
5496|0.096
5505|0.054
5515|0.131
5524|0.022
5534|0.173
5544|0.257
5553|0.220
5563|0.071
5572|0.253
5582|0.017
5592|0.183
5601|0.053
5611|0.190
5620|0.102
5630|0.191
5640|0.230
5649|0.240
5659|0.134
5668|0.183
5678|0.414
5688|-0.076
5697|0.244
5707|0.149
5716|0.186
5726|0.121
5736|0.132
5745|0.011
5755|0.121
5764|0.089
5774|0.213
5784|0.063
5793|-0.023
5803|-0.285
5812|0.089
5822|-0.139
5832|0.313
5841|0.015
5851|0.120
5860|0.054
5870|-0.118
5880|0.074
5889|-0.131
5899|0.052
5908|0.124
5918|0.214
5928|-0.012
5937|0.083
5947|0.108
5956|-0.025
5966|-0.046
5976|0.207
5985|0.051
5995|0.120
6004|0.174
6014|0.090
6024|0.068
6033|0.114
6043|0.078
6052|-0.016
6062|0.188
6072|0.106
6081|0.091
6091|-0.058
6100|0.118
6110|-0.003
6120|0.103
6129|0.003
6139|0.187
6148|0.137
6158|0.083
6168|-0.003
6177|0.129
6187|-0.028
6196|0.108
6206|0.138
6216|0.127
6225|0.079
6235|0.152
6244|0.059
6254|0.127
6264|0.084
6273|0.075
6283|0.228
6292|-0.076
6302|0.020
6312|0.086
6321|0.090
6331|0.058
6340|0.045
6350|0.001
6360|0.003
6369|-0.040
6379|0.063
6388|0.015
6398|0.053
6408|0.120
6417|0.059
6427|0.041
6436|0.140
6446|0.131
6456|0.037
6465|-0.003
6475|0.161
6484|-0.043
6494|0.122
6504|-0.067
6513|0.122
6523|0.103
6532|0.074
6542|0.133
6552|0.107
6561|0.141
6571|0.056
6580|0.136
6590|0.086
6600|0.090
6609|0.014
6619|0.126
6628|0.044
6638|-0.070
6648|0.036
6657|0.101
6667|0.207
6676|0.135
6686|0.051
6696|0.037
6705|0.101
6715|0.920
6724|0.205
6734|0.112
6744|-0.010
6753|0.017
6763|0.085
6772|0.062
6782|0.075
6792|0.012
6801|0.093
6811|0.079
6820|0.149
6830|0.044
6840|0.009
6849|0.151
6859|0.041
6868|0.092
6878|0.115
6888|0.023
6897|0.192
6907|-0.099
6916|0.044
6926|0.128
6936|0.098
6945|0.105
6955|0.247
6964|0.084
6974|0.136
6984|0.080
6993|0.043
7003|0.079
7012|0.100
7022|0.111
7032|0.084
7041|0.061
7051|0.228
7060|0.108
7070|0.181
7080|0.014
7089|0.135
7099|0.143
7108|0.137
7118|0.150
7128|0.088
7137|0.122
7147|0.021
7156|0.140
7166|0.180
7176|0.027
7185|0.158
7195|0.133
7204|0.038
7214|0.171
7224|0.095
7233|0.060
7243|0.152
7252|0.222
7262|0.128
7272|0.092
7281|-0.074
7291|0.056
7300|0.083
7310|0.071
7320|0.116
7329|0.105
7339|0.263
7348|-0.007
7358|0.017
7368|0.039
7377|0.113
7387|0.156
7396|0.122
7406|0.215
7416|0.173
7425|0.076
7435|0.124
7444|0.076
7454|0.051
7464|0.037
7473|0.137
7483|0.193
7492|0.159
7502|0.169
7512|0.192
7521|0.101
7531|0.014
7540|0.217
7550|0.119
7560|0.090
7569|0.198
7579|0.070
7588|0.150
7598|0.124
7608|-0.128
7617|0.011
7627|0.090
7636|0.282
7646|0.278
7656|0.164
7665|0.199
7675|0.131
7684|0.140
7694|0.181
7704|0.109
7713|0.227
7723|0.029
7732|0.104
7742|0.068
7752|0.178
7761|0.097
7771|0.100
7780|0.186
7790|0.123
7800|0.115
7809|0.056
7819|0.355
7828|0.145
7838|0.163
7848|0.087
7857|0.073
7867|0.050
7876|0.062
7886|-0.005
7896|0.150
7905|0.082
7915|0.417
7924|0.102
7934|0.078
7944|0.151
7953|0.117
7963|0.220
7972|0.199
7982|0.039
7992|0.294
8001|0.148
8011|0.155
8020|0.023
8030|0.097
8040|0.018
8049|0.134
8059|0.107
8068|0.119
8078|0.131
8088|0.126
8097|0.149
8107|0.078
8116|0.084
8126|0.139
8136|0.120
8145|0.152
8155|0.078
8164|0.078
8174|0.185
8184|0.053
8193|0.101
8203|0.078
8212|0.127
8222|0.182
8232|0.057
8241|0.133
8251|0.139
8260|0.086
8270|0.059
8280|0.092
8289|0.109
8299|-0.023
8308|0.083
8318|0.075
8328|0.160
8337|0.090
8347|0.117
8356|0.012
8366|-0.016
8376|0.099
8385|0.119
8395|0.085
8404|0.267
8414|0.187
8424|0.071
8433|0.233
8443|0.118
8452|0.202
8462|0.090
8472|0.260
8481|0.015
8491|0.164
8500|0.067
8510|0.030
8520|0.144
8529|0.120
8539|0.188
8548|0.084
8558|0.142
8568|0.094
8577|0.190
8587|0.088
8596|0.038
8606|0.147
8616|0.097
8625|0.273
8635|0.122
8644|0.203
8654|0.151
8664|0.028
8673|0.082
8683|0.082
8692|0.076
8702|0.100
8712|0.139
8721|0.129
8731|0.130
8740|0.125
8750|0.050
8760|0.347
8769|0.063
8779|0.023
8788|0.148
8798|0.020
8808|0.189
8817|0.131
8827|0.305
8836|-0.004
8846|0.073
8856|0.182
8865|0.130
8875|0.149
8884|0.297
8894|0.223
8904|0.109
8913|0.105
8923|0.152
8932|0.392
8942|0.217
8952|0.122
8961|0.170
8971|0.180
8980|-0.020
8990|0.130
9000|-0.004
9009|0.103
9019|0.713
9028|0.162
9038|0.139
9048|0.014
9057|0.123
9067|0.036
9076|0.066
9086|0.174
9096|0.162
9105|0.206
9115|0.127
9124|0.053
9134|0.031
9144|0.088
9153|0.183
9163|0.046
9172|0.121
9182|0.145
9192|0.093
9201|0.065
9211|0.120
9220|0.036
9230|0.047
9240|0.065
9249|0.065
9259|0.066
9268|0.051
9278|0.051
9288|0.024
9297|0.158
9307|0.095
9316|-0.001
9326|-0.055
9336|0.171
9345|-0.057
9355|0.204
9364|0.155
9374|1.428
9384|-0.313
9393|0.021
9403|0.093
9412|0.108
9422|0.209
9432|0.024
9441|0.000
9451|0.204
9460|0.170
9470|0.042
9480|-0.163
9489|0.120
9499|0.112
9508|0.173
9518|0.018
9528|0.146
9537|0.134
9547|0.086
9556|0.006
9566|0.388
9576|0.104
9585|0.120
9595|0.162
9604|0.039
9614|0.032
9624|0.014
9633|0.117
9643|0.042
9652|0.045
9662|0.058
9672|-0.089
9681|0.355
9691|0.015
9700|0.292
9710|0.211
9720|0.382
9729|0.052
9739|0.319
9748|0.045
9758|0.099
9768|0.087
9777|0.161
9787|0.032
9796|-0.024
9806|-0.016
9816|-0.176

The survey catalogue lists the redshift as 0.801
